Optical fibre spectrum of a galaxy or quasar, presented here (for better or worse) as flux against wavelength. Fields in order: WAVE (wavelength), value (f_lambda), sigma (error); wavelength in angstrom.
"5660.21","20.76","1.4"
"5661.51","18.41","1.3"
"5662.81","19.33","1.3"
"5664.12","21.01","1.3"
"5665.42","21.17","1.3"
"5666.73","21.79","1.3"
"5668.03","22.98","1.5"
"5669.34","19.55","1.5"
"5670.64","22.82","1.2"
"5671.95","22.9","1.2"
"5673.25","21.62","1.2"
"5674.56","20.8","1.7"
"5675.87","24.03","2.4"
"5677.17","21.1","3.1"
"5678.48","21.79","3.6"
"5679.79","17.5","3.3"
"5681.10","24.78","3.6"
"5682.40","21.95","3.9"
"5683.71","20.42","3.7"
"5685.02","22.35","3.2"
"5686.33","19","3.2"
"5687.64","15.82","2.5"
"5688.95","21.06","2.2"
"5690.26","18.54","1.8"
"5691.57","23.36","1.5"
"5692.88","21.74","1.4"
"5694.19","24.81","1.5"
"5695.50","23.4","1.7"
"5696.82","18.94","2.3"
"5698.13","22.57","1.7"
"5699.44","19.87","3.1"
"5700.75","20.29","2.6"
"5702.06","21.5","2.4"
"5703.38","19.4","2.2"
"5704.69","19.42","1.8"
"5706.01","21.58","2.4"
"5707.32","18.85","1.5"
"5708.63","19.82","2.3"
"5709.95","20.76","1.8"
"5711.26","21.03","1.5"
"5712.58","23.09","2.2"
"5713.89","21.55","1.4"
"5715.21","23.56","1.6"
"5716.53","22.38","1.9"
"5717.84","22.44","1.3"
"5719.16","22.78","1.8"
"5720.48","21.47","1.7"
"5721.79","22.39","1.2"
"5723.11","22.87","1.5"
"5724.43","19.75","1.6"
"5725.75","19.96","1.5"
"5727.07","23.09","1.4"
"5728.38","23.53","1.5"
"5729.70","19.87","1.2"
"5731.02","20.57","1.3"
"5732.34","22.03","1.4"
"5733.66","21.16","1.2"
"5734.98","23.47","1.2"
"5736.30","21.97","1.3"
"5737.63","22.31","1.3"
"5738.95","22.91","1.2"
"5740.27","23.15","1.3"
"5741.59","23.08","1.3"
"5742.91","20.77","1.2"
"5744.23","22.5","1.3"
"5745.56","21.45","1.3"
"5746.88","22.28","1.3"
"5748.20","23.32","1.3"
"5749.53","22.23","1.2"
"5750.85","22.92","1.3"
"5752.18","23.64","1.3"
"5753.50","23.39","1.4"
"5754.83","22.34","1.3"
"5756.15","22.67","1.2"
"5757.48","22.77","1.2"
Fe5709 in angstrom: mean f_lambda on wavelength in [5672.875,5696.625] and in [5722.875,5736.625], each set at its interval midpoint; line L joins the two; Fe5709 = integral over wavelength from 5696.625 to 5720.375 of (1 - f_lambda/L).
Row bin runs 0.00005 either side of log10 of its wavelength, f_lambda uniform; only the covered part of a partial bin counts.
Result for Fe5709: 0.3 angstrom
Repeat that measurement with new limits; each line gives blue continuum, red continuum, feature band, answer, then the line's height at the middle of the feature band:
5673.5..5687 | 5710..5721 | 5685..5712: 1.4 angstrom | 21.8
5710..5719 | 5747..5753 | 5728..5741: 0.3 angstrom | 22.7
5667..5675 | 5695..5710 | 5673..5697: 0.0 angstrom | 21.2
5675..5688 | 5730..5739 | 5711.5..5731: -0.3 angstrom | 21.7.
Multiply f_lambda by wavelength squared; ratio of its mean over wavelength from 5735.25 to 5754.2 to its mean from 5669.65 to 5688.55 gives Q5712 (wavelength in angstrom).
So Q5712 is 1.1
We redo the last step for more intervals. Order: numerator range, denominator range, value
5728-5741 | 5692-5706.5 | 1.05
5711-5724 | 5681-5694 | 1.08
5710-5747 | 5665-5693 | 1.06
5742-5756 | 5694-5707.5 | 1.10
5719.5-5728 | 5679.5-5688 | 1.07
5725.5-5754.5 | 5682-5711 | 1.09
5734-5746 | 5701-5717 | 1.08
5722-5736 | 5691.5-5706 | 1.03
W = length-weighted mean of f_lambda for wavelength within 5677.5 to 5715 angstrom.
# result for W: 20.9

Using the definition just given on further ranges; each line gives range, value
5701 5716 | 20.9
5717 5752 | 22.1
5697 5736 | 21.4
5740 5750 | 22.3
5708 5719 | 21.9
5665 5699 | 21.4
